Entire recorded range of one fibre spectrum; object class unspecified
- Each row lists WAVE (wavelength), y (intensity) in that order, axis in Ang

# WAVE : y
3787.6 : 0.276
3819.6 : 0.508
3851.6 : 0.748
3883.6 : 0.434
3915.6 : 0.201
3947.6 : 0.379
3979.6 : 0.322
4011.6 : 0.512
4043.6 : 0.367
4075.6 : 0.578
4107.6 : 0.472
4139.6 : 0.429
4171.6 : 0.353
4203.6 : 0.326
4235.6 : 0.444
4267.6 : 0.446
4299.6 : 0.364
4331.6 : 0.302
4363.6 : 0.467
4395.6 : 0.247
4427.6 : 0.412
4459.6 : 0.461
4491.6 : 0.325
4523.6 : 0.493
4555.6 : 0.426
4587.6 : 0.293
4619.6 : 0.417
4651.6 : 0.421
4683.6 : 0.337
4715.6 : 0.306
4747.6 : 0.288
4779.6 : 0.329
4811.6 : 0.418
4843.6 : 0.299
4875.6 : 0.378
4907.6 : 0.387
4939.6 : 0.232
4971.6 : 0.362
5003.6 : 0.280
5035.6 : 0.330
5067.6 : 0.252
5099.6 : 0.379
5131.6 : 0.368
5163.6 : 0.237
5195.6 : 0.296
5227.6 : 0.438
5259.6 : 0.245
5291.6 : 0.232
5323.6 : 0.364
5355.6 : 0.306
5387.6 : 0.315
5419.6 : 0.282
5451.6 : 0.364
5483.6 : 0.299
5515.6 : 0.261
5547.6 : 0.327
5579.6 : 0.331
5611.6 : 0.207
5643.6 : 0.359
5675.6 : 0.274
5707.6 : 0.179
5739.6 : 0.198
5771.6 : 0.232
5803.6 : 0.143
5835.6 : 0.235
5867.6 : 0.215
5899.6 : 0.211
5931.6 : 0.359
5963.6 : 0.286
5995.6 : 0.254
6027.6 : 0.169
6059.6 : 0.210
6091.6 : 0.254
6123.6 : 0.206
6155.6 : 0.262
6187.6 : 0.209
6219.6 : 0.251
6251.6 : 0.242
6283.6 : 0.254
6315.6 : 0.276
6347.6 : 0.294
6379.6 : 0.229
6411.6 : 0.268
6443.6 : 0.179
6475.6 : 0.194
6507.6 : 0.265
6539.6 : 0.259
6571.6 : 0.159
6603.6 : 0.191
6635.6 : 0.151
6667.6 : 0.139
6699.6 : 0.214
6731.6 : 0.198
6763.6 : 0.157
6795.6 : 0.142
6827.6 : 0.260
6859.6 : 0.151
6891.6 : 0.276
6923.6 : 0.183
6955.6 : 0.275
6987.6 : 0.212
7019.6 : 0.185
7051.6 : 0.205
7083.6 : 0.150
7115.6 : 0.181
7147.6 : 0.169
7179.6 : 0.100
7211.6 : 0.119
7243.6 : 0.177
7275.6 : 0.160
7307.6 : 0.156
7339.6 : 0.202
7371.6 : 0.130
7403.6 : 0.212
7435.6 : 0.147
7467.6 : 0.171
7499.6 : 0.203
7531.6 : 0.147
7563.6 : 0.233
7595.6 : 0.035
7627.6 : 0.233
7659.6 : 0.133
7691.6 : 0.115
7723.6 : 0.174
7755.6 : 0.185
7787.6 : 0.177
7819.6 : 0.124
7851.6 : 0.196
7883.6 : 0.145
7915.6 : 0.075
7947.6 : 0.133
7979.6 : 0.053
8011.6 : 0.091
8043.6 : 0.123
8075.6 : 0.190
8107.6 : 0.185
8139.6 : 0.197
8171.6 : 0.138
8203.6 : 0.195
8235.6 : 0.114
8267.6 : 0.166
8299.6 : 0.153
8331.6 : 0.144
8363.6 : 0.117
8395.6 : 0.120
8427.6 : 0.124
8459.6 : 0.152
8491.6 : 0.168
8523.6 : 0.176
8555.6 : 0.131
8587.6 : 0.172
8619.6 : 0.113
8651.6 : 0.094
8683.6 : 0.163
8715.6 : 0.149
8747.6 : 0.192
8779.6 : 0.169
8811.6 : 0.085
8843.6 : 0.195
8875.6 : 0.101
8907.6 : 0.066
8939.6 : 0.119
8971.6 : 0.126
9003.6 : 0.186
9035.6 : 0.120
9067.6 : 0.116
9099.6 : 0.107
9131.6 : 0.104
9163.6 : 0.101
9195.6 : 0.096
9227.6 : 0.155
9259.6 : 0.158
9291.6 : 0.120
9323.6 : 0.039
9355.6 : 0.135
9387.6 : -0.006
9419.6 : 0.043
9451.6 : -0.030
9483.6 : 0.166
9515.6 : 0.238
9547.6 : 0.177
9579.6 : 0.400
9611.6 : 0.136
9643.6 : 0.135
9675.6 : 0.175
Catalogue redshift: 1.57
